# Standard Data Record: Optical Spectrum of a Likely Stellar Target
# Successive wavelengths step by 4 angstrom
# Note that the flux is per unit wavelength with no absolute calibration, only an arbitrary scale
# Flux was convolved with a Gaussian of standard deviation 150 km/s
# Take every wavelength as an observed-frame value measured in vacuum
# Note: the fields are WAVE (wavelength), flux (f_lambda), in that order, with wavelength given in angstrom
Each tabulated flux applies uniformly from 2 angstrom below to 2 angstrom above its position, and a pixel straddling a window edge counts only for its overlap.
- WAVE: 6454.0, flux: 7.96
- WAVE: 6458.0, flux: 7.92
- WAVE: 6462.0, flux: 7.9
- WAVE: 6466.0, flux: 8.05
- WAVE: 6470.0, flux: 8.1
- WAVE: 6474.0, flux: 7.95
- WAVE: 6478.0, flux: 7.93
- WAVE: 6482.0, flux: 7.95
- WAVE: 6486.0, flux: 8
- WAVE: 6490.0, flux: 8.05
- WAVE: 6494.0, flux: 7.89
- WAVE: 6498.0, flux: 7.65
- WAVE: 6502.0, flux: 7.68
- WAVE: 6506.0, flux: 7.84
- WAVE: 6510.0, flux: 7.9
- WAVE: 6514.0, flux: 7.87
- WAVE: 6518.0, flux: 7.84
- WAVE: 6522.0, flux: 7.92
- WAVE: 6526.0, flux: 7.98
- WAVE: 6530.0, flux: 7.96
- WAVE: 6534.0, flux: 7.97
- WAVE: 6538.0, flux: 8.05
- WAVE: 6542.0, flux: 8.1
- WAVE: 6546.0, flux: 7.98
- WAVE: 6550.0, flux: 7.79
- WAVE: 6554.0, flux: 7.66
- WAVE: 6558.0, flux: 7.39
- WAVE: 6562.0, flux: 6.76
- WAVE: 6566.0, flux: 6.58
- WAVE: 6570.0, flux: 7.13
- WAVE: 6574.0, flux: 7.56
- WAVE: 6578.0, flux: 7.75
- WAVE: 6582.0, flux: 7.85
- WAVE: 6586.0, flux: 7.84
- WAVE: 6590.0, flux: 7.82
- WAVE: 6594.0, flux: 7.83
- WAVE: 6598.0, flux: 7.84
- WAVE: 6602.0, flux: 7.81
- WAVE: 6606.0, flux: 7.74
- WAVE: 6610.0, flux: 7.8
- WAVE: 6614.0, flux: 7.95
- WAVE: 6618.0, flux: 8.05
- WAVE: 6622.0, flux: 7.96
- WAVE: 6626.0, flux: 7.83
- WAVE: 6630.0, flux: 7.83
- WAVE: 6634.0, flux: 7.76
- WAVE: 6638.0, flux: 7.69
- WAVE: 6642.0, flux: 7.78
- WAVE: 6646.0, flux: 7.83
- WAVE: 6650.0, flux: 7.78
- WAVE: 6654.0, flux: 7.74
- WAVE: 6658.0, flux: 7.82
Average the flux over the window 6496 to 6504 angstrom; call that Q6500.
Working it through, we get 7.67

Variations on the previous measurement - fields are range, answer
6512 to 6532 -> 7.91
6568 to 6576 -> 7.34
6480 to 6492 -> 8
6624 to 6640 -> 7.78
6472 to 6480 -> 7.94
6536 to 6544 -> 8.07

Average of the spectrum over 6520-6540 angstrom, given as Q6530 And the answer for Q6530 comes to 7.98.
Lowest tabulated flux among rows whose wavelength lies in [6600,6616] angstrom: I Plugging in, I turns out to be 7.74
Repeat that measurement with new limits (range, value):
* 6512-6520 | 7.84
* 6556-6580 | 6.58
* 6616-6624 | 7.96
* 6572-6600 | 7.56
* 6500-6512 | 7.68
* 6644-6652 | 7.78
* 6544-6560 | 7.39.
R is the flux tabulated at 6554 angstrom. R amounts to 7.66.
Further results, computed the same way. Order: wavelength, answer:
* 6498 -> 7.65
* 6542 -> 8.1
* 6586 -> 7.84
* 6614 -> 7.95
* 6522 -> 7.92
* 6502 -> 7.68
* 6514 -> 7.87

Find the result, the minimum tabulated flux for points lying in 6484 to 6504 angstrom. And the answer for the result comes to 7.65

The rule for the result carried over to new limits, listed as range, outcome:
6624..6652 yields 7.69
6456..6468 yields 7.9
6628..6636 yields 7.76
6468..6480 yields 7.93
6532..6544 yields 7.97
